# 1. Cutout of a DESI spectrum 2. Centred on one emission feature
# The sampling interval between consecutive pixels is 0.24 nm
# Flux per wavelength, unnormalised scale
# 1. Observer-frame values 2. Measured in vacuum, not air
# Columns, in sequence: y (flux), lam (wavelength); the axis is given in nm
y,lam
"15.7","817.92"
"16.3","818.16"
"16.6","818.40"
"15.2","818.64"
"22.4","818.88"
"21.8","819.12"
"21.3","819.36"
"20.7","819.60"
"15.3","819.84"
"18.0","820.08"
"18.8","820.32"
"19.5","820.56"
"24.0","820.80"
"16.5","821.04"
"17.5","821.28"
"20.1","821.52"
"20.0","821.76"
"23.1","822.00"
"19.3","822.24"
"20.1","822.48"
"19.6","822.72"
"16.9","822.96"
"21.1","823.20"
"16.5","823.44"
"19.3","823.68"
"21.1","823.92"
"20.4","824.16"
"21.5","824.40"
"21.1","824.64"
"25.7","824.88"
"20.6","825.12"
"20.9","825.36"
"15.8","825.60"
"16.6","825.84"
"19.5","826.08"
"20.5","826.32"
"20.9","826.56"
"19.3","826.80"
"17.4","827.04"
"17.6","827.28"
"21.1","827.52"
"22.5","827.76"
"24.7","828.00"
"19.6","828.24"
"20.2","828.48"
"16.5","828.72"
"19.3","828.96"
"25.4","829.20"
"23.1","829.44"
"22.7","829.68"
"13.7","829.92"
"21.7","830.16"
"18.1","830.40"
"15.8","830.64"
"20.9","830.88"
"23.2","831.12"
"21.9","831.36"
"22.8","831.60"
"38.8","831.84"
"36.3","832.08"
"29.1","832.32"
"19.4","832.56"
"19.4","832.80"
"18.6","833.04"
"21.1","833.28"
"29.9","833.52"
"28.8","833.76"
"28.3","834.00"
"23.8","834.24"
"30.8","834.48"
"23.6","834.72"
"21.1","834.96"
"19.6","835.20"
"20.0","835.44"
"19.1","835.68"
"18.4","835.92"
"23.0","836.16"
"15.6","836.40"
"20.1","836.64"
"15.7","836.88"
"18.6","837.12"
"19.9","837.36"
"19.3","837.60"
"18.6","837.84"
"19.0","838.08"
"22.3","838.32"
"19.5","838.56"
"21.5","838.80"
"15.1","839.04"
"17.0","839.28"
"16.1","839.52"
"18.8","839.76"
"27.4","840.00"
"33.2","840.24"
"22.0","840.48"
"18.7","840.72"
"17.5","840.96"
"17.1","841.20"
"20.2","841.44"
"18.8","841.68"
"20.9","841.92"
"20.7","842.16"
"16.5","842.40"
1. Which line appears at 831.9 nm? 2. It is [S II]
